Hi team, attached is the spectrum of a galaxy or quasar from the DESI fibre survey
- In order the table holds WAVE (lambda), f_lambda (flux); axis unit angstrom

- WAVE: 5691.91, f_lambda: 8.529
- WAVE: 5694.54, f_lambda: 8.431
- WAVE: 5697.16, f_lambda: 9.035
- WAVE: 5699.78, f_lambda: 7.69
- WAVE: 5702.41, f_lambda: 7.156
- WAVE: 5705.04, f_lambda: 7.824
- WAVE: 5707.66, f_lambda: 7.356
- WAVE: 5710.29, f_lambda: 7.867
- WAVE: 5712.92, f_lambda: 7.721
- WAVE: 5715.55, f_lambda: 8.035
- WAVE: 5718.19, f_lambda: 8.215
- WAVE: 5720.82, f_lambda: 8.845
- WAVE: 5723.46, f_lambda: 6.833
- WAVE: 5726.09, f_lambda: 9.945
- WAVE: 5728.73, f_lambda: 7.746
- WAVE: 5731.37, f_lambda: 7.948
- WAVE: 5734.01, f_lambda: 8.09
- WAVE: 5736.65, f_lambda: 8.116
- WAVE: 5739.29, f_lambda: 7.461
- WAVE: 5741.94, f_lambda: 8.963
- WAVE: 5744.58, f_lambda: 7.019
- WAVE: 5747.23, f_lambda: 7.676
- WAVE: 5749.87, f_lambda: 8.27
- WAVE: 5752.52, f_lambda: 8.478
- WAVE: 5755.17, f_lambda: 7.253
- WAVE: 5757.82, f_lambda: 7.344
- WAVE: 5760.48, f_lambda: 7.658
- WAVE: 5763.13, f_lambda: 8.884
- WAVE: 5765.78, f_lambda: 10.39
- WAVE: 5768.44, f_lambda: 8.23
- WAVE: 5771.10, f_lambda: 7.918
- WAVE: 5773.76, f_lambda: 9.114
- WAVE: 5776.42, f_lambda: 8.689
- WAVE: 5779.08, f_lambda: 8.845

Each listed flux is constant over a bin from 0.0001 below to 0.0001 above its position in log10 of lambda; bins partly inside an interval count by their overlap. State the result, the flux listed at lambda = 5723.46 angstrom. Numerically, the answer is 6.833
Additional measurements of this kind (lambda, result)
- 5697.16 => 9.035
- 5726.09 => 9.945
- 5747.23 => 7.676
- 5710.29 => 7.867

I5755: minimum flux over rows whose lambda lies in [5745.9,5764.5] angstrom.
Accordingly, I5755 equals 7.253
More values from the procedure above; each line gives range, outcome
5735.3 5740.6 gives 7.461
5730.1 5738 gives 7.948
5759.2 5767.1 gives 7.658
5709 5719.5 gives 7.721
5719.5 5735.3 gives 6.833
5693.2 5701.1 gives 7.69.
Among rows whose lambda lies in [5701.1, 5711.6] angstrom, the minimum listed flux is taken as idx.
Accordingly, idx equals 7.156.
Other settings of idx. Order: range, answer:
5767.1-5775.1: 7.918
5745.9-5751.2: 7.676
